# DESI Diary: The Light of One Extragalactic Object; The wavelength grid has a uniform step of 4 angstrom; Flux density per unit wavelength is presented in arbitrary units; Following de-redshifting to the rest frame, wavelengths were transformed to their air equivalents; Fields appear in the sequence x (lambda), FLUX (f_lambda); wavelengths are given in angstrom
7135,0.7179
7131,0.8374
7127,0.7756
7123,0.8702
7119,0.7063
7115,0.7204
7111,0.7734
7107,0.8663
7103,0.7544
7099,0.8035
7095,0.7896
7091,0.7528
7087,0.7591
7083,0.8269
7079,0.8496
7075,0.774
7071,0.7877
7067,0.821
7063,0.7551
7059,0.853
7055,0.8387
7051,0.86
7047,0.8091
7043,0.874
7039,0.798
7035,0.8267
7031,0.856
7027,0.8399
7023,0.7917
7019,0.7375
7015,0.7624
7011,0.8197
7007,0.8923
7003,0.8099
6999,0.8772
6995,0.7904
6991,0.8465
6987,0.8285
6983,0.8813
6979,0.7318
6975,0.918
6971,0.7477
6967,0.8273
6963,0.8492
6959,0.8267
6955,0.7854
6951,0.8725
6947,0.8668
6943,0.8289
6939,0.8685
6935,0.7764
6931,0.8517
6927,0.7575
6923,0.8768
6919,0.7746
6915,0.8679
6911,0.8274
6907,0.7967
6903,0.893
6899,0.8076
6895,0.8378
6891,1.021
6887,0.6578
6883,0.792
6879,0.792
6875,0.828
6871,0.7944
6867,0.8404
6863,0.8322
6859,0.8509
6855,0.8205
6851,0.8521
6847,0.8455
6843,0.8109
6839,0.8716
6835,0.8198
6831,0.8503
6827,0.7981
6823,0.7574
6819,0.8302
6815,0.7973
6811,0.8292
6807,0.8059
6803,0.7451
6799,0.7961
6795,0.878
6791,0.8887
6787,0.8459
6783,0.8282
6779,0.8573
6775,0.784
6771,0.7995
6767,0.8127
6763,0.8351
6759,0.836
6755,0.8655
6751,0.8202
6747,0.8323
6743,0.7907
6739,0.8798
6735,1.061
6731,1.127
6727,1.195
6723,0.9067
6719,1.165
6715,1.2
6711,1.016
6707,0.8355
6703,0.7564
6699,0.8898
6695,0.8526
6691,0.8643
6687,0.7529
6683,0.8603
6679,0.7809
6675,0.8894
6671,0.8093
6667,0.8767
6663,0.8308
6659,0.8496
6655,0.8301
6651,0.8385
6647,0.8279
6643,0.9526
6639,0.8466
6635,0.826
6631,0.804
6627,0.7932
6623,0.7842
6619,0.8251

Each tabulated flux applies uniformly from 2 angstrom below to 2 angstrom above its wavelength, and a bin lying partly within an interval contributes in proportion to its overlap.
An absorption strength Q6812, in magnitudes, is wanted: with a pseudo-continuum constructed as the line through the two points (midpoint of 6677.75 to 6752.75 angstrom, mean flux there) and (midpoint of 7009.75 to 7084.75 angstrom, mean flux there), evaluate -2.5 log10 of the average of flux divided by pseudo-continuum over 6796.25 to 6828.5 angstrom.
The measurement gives 0.13 mag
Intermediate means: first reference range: 0.927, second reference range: 0.815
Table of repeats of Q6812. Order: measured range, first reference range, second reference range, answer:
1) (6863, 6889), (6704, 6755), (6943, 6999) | 0.13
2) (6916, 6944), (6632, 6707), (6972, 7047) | 0.01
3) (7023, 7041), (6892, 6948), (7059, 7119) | -0.03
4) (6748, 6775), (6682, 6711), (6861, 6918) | 0.02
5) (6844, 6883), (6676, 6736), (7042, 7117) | 0.08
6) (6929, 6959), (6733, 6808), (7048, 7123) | -0.02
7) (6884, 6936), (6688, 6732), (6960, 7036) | 0.05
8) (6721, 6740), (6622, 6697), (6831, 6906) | -0.24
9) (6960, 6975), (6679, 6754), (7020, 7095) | 0.03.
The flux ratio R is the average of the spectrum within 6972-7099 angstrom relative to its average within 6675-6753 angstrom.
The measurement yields 0.9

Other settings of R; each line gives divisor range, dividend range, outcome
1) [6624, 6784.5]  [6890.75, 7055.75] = 0.94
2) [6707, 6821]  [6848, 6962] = 0.93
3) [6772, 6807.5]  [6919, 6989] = 1.00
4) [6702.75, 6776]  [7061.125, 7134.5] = 0.85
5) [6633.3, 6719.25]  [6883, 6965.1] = 0.95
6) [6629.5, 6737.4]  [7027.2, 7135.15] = 0.89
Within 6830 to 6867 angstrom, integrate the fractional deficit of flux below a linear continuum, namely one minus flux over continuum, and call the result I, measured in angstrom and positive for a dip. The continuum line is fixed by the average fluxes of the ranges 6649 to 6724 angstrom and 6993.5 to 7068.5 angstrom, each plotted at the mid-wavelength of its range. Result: 0.7 angstrom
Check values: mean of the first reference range 0.884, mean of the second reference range 0.822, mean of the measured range 0.839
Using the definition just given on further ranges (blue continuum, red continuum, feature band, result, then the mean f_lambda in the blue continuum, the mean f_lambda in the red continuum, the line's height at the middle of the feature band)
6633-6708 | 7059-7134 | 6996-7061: -2.32 angstrom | 0.841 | 0.791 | 0.799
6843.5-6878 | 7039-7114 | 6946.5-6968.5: -0.43 angstrom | 0.831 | 0.807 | 0.82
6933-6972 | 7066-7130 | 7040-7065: -0.90 angstrom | 0.827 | 0.79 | 0.801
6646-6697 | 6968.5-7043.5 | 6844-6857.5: -0.15 angstrom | 0.836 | 0.822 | 0.828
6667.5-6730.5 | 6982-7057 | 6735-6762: 1.60 angstrom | 0.922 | 0.828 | 0.908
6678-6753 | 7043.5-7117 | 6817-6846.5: 2.20 angstrom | 0.928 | 0.801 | 0.887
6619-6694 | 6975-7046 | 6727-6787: -3.27 angstrom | 0.834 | 0.824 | 0.831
